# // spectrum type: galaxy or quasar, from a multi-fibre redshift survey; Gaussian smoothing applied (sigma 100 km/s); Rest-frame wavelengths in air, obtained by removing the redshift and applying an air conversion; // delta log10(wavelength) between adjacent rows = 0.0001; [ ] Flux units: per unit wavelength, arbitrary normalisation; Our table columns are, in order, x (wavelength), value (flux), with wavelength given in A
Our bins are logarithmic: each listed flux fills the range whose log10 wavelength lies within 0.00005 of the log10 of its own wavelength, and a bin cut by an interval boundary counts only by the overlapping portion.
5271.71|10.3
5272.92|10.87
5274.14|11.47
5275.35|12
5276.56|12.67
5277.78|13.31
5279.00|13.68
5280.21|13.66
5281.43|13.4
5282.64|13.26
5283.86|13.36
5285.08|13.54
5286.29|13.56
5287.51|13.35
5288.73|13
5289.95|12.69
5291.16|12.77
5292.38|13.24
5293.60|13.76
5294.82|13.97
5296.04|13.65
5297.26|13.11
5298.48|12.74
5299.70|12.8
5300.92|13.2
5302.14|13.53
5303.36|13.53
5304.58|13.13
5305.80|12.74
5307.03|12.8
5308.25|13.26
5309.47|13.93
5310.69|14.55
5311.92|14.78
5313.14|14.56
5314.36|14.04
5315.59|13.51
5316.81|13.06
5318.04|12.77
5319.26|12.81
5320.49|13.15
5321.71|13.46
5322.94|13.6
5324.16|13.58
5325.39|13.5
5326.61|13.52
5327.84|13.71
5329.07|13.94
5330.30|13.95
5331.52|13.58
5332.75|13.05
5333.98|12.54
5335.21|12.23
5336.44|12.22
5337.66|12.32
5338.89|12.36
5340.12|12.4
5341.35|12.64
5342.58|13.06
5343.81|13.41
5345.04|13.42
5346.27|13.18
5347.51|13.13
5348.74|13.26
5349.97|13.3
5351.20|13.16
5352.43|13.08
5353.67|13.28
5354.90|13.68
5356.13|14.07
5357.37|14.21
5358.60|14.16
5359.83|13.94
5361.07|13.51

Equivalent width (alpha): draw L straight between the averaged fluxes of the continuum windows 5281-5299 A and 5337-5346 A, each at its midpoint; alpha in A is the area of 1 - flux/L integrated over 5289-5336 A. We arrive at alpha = -1.0 A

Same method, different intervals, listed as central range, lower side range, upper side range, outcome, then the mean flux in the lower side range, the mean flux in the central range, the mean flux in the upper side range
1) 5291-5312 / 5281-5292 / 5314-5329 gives -0.2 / 13.2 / 13.4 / 13.4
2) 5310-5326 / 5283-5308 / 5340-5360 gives -0.4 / 13.2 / 13.6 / 13.4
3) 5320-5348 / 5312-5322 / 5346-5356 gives 0.6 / 13.5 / 13.1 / 13.3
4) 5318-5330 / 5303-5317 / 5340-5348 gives 0.0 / 13.7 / 13.4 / 13.1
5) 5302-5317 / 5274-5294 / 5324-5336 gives -0.5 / 13.1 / 13.7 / 13.3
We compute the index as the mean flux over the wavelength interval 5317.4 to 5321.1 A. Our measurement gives 12.9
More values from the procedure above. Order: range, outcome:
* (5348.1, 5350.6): 13.3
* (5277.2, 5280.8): 13.6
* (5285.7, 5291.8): 13.1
